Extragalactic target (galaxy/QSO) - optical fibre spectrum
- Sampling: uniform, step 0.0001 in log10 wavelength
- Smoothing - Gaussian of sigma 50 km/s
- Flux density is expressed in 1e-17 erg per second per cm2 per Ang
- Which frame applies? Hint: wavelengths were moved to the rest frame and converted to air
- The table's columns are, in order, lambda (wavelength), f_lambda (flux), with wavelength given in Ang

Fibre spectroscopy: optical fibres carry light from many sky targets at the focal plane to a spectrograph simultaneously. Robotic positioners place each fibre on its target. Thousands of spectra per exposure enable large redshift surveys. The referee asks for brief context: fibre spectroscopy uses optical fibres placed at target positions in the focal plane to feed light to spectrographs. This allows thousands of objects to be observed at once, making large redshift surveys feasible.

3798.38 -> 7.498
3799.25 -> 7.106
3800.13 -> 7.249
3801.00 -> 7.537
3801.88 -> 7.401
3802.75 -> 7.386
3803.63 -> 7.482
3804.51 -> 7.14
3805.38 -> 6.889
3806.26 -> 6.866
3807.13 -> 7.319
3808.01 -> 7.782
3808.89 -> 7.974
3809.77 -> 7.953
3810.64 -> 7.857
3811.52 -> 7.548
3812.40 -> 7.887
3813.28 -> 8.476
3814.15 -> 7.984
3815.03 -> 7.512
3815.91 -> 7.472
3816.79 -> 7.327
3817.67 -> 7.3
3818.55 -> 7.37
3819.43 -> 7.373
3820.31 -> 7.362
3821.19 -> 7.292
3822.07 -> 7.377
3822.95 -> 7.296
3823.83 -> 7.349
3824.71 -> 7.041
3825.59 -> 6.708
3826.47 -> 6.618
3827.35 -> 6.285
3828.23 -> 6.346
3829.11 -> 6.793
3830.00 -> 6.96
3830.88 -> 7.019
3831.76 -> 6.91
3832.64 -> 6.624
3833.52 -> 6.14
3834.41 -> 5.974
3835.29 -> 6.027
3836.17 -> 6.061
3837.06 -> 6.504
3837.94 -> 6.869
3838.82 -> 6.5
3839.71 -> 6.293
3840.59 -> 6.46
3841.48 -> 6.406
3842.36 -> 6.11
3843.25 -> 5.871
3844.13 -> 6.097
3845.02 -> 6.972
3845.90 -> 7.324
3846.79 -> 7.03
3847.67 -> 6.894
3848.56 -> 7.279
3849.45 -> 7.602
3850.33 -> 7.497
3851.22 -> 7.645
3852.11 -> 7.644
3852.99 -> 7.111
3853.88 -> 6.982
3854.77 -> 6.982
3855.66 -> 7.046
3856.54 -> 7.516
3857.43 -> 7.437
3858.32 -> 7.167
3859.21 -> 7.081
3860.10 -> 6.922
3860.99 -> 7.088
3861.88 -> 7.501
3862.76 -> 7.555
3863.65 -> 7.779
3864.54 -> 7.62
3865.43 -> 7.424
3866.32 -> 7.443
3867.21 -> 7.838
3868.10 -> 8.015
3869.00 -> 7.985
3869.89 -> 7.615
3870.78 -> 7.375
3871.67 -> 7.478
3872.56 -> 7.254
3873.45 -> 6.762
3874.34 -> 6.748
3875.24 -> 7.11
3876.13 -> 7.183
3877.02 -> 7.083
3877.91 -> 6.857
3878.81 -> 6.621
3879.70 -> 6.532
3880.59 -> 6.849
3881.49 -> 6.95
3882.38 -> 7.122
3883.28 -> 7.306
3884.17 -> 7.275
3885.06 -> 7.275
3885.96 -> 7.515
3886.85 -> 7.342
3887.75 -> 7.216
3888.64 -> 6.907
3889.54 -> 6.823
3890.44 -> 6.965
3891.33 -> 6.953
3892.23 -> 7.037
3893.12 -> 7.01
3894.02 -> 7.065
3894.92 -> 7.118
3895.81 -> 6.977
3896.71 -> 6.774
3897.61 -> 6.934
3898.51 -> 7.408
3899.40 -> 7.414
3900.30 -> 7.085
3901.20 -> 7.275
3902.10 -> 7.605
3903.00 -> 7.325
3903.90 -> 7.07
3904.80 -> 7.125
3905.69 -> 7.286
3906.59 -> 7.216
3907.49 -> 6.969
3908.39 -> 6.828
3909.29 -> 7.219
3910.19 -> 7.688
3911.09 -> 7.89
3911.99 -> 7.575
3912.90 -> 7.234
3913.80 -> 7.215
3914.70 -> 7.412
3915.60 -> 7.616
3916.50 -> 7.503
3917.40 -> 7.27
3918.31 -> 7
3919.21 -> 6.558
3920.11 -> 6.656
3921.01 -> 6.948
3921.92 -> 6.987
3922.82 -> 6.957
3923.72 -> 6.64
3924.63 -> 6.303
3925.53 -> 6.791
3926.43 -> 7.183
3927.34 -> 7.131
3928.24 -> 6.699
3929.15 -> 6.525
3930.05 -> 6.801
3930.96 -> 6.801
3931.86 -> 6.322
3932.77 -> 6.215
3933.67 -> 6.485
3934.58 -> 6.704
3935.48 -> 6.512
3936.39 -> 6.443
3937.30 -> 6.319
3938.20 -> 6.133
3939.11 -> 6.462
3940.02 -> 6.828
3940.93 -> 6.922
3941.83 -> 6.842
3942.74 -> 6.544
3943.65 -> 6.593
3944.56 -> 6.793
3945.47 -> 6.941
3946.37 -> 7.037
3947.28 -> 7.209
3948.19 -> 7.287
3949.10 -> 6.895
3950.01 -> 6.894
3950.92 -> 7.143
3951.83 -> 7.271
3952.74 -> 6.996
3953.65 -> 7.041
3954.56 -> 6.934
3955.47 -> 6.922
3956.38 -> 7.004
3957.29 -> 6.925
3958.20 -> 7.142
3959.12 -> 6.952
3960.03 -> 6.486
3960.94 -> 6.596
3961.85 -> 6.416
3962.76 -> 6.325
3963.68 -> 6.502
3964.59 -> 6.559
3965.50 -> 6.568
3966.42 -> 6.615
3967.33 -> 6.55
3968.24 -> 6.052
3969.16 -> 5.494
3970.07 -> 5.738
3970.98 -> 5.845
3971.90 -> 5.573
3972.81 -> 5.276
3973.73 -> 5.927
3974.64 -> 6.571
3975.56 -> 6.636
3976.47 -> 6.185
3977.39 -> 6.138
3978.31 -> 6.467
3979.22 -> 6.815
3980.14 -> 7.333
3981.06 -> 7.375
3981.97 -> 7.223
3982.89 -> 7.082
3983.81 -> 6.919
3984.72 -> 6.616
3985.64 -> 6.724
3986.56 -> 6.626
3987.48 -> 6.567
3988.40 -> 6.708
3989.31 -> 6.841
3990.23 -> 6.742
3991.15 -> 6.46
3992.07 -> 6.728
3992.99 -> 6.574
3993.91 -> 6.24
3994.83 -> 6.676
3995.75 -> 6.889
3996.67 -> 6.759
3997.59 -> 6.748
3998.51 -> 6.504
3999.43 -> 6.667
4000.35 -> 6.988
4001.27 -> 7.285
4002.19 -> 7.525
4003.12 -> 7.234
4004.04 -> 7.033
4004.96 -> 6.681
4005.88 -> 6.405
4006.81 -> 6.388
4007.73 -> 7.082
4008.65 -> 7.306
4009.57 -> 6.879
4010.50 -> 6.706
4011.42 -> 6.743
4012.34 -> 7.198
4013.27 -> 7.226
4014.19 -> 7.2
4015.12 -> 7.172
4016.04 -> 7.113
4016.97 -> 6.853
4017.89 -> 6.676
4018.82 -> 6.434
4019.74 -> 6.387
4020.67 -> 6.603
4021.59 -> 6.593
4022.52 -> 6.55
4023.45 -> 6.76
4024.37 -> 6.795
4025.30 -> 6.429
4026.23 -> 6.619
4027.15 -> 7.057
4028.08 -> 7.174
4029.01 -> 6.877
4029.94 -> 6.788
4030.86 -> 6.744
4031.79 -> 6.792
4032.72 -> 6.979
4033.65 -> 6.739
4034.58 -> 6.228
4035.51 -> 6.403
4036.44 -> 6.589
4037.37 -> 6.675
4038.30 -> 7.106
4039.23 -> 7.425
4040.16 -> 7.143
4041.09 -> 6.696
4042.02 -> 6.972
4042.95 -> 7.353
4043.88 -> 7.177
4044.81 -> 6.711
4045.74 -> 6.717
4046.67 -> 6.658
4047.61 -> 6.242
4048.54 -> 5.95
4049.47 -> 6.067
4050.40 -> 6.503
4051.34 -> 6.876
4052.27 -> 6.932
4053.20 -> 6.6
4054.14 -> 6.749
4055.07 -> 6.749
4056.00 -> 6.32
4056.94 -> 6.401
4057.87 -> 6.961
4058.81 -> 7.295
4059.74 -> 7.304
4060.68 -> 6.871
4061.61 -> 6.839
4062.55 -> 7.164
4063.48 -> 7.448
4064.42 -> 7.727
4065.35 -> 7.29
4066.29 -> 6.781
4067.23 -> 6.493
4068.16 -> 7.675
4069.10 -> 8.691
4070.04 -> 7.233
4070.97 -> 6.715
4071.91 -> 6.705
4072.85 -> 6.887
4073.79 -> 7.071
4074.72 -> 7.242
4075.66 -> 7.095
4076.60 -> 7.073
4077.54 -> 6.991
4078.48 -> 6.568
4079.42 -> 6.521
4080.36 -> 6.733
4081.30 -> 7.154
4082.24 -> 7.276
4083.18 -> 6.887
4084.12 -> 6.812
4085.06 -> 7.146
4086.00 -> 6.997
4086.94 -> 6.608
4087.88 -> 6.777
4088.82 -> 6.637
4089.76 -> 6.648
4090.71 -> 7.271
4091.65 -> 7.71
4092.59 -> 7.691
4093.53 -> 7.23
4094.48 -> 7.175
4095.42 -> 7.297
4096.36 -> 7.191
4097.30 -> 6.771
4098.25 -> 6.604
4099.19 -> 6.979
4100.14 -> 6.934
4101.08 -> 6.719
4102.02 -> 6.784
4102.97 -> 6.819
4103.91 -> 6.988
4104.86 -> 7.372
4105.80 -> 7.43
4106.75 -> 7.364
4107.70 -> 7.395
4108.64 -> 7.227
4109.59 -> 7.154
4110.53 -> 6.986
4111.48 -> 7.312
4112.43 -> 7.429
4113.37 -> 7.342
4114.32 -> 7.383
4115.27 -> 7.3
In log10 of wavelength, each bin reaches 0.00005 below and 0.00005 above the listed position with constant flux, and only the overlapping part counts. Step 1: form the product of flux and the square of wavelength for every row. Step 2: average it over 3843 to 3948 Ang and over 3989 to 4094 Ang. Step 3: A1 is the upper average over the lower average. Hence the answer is 1.0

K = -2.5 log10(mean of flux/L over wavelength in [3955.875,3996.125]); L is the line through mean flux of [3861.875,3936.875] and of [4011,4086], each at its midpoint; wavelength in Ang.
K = 0.073 mag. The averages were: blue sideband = 7.1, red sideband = 6.88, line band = 6.54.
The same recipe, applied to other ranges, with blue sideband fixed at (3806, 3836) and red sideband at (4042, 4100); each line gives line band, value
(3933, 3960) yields 0.04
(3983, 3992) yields 0.05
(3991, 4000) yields 0.06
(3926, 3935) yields 0.06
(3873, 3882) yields 0.04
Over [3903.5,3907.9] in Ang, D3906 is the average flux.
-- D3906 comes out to 7.15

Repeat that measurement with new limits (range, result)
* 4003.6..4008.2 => 6.72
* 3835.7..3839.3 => 6.47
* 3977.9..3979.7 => 6.66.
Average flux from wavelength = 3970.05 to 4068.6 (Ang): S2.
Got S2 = 6.76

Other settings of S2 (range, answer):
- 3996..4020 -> 6.9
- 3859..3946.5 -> 7.06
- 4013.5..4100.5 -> 6.9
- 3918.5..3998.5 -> 6.65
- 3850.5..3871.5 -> 7.43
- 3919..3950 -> 6.72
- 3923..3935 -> 6.67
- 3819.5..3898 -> 7.02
